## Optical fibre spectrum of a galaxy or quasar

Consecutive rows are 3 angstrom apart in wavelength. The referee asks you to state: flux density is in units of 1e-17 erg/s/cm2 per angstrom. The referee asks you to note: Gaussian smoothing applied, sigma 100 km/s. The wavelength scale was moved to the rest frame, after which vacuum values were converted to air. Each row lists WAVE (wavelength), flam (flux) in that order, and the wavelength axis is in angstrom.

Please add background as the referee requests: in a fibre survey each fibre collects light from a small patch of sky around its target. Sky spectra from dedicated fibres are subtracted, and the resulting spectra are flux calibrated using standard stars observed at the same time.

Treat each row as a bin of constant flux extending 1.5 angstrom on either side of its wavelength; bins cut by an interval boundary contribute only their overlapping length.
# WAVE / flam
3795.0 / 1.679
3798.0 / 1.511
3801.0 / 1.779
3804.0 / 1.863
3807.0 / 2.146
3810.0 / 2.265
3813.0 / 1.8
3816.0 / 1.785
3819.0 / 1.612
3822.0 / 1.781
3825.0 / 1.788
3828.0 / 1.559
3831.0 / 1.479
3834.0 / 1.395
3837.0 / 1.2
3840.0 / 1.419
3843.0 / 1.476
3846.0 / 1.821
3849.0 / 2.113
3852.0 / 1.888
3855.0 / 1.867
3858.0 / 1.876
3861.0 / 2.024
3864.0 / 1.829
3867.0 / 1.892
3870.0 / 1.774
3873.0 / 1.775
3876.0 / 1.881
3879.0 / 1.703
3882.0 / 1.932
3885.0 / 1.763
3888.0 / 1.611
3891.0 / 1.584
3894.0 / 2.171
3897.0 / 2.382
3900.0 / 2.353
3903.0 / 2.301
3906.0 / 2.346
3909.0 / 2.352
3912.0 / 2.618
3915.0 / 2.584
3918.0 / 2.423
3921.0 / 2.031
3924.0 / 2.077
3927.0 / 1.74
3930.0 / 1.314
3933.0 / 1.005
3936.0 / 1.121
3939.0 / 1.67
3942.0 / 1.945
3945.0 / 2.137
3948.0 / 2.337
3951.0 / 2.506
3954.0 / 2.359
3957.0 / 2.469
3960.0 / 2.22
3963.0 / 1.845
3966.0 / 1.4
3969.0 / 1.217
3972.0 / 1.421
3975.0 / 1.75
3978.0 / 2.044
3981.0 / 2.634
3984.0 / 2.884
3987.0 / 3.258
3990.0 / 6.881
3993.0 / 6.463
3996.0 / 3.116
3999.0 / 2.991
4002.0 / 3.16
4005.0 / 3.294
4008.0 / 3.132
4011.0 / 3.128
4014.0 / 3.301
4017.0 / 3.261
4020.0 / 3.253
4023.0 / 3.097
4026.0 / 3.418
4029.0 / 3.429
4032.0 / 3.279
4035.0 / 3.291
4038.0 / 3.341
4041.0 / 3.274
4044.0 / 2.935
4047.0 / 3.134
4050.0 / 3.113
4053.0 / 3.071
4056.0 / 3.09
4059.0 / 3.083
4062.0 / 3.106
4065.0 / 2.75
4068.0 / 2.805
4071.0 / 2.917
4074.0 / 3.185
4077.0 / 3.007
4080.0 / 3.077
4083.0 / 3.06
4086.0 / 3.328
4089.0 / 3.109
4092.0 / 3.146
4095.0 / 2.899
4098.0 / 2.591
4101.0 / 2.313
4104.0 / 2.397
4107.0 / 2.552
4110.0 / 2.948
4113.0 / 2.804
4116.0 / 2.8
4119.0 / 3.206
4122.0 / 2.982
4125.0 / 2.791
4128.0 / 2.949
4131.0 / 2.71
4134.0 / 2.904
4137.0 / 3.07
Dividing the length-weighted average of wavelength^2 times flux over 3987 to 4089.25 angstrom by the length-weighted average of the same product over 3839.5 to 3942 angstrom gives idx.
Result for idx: 1.89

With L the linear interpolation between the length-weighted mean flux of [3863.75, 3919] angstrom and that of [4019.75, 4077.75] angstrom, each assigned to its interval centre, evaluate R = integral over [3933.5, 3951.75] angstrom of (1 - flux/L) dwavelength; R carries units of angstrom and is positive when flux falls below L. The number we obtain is 4.1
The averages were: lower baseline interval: 2.07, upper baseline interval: 3.13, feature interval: 1.88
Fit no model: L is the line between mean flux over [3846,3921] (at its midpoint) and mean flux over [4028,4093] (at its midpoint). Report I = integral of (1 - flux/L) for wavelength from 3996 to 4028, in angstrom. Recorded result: -4.37 angstrom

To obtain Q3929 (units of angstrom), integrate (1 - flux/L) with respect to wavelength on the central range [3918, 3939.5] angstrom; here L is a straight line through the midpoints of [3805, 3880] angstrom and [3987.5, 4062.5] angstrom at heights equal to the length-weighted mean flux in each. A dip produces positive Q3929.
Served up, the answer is 7.9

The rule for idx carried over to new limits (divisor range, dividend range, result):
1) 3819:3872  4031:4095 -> 2.01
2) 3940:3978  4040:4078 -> 1.62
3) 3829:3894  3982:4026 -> 2.25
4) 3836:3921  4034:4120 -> 1.67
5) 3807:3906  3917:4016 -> 1.47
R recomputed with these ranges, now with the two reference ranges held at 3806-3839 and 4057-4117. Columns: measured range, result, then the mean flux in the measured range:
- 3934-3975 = 7.40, 1.88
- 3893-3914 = -3.09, 2.37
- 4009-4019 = -2.57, 3.23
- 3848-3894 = 1.73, 1.84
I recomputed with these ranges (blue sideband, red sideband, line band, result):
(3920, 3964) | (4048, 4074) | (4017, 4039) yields -4.84 angstrom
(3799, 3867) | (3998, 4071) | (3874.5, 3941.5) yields 9.27 angstrom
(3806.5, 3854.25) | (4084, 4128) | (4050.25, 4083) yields -3.96 angstrom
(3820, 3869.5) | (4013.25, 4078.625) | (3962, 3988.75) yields 5.61 angstrom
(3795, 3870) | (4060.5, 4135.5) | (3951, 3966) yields 0.81 angstrom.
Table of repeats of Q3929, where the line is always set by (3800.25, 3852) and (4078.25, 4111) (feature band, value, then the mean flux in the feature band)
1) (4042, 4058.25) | -2.48 angstrom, 3.08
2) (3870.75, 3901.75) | 1.04 angstrom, 1.92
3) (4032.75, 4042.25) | -2.49 angstrom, 3.3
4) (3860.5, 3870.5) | 0.08 angstrom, 1.88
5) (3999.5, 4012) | -3.44 angstrom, 3.17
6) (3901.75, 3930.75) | -1.37 angstrom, 2.2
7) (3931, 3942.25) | 4.21 angstrom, 1.37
